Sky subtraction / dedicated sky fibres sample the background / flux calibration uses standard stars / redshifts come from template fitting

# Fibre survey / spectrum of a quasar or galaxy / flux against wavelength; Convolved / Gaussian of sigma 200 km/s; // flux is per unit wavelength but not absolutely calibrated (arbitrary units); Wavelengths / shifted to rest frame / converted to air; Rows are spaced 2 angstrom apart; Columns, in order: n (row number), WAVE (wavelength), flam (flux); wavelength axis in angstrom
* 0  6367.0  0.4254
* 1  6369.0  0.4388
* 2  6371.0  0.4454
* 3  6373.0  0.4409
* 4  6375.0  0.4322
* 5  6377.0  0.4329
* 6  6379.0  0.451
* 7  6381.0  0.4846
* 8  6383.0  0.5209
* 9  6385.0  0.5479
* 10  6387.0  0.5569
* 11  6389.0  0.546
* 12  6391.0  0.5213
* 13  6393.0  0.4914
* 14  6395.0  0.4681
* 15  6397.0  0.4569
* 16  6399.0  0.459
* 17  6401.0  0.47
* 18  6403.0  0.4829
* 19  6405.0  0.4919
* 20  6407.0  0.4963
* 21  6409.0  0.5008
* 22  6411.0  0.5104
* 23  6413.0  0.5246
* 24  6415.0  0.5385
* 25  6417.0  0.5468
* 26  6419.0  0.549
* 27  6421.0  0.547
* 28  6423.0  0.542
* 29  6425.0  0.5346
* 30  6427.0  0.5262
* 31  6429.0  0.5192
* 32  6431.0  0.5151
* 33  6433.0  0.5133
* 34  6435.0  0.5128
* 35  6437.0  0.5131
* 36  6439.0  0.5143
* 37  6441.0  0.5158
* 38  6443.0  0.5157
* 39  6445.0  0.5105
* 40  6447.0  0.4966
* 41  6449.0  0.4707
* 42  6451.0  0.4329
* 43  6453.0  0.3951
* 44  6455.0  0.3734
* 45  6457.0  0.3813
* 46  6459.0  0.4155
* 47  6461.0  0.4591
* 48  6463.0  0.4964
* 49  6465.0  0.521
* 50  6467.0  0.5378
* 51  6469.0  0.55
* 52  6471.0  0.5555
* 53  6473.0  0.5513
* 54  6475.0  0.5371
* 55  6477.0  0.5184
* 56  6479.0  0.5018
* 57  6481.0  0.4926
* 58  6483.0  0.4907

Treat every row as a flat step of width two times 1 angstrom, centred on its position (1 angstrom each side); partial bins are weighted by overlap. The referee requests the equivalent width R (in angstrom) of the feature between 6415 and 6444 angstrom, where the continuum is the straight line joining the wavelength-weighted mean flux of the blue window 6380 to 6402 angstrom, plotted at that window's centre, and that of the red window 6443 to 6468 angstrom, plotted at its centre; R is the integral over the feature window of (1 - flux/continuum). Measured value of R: -3.01 angstrom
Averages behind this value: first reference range 0.502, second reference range 0.46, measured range 0.526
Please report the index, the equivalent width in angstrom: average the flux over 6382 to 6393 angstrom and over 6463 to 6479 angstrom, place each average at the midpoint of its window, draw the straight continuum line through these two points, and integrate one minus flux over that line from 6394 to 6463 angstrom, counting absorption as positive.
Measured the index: 5.5 angstrom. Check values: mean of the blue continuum 0.534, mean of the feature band 0.491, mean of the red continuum 0.534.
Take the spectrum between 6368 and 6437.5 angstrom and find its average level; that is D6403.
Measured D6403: 0.501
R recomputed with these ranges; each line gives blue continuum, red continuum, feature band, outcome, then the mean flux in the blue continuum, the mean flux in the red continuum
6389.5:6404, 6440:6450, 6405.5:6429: -1.8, 0.481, 0.502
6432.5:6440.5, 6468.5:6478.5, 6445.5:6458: 2.3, 0.514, 0.54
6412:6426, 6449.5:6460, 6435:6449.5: -1.8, 0.54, 0.403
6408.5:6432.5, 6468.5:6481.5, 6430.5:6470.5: 3.6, 0.53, 0.53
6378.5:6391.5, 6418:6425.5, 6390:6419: 1.9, 0.521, 0.544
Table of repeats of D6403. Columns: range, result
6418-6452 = 0.513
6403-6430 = 0.524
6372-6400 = 0.486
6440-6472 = 0.477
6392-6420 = 0.499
